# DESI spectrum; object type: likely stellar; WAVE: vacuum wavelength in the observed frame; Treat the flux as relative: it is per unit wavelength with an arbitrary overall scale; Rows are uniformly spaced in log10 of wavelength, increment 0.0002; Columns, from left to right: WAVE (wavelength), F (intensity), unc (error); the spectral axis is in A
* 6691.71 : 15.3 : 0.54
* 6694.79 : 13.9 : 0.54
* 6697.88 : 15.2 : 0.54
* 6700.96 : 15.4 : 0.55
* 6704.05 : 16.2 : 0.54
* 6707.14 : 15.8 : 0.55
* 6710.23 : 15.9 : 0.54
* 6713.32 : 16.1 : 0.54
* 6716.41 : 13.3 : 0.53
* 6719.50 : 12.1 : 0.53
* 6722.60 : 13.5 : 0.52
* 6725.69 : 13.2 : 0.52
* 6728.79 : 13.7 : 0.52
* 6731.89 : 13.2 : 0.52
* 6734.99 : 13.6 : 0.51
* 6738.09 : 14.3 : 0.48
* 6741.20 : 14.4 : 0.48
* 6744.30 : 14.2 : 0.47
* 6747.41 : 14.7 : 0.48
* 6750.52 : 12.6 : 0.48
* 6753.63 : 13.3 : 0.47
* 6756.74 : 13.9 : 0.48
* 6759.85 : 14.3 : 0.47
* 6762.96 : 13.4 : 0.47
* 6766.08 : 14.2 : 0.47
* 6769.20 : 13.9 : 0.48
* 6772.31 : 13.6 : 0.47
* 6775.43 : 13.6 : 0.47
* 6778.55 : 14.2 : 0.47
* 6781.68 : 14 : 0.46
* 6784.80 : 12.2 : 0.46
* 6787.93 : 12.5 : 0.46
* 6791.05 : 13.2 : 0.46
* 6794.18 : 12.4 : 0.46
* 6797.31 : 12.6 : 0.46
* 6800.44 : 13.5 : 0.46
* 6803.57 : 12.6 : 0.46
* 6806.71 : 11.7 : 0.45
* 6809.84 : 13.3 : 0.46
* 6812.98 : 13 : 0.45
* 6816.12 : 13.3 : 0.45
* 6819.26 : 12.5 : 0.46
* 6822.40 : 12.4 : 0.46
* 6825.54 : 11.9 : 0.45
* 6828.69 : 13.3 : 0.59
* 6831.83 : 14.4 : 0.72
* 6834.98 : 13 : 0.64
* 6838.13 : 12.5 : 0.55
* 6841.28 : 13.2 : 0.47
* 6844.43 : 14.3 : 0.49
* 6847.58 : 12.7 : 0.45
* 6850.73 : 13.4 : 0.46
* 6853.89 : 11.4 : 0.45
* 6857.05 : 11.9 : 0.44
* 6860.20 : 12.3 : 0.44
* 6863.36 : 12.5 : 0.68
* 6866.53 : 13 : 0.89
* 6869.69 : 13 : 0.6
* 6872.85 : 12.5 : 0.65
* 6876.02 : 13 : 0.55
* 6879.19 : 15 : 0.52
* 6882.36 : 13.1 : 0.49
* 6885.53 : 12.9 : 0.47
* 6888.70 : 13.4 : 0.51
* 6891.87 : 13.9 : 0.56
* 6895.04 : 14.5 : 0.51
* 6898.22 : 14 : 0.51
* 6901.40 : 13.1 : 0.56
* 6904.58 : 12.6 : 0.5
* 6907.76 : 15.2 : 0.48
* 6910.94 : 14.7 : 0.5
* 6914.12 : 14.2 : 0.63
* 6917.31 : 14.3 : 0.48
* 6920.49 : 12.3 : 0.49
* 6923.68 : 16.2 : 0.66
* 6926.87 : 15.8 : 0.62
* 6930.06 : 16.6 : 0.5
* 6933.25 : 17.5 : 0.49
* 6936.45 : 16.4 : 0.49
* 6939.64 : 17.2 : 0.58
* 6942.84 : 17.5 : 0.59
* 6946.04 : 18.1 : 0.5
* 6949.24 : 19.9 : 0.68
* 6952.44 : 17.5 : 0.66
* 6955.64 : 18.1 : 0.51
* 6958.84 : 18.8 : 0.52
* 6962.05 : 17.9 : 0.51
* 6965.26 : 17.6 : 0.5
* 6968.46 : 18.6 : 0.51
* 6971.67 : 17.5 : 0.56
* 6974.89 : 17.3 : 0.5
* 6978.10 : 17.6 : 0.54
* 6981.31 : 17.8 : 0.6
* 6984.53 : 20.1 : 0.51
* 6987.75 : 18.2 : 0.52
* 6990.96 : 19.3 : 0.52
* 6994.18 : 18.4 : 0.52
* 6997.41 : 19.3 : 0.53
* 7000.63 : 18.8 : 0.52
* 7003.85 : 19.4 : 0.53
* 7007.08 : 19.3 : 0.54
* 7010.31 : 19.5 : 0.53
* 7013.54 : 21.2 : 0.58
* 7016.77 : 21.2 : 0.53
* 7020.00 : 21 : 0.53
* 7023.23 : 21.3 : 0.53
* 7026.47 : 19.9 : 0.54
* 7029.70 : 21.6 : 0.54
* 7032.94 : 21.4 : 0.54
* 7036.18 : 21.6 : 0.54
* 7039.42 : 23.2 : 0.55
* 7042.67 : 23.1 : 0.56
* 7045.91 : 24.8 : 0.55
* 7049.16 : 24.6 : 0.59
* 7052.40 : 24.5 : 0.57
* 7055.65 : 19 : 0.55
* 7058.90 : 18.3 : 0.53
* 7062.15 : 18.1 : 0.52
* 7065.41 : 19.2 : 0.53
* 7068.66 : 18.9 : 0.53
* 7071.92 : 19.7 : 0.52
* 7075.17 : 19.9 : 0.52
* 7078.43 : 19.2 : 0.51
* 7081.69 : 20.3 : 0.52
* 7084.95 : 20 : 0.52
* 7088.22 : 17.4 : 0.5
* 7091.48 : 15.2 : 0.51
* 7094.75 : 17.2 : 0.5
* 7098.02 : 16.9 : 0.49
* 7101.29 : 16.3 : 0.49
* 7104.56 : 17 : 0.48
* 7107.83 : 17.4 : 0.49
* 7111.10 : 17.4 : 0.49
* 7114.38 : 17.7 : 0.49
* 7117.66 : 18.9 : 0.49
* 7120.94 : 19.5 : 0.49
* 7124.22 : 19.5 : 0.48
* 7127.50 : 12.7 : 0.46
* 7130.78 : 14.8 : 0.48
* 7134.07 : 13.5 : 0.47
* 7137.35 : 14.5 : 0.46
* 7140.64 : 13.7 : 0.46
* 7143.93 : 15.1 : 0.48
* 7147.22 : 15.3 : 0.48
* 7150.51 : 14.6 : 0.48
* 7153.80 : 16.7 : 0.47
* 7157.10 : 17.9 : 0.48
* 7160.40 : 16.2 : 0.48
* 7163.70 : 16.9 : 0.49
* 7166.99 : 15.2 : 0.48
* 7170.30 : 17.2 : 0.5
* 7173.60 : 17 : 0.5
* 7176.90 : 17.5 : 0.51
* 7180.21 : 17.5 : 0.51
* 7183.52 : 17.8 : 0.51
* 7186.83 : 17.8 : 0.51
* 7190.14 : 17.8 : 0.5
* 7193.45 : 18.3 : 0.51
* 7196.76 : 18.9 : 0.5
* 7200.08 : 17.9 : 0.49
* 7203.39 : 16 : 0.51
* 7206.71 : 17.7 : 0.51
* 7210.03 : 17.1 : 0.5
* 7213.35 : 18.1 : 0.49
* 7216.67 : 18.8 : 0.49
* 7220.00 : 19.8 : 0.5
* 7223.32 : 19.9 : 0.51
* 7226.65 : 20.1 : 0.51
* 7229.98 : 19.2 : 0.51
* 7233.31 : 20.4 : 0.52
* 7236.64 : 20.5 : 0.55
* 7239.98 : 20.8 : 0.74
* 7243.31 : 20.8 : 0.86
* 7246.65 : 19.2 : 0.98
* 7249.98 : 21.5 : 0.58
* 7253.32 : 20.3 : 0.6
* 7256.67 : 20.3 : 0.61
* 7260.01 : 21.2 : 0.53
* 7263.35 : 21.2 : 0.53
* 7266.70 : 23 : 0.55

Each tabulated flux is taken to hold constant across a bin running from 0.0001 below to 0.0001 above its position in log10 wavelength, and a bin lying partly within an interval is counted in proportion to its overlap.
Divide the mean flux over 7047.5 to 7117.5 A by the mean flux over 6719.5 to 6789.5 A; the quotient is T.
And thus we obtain 1.4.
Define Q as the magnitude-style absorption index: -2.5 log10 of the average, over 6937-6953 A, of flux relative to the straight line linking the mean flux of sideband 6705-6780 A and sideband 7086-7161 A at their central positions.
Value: -0.18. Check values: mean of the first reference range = 14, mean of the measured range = 18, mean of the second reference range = 16.3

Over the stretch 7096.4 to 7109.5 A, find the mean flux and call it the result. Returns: 16.9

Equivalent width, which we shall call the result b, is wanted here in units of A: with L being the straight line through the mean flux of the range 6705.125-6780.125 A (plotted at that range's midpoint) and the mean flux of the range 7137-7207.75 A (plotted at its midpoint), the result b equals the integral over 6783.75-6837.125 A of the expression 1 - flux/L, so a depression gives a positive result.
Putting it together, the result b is 5.9 A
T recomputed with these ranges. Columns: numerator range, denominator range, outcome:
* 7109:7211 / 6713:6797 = 1.23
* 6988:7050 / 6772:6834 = 1.61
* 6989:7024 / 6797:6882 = 1.54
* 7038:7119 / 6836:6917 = 1.45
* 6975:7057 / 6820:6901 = 1.57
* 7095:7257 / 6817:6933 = 1.31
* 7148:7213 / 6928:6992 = 0.96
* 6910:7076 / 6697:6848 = 1.39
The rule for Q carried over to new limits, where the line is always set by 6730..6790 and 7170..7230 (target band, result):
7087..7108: 0.024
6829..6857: 0.115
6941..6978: -0.152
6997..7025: -0.236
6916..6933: 0.007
